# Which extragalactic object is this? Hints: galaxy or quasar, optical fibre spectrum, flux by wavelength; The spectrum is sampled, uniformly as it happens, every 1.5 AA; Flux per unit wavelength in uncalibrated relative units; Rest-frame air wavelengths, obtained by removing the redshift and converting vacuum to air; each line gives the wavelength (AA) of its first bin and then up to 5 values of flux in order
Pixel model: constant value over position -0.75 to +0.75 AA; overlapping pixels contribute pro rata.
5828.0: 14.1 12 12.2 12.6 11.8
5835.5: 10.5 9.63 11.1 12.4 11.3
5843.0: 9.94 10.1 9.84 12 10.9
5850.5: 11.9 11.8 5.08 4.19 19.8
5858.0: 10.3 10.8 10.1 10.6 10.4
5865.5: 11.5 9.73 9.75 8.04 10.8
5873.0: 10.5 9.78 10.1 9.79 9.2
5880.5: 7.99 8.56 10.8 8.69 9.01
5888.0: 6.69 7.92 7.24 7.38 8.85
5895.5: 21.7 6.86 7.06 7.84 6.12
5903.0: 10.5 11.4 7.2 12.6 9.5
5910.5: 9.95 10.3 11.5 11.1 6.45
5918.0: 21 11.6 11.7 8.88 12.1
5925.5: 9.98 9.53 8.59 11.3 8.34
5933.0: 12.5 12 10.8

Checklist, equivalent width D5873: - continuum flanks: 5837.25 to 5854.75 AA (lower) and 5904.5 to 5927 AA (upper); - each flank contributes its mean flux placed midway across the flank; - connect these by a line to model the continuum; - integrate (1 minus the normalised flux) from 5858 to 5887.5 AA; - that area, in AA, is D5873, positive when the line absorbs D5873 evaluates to 2.2 AA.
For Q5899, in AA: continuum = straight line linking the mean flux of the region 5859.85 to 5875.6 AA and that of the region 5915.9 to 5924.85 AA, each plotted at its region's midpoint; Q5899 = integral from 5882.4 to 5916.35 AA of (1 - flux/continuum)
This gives 5.4 AA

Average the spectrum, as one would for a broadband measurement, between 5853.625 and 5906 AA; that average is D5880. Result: 9.61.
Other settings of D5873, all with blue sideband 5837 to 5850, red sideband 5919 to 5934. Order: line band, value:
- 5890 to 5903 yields 1.7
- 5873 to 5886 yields 1.6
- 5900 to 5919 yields 0.0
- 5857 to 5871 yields 0.6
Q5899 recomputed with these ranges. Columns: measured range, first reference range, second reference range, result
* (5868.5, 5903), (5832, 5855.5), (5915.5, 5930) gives 5.1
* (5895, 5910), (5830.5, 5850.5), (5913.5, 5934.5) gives 1.6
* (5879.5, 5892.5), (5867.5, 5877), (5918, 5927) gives 2.5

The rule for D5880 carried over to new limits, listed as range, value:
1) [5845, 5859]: 10.6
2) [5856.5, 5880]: 10.4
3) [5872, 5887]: 9.47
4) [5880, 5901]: 9.02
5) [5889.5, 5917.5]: 9.7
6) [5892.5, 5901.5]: 9.84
